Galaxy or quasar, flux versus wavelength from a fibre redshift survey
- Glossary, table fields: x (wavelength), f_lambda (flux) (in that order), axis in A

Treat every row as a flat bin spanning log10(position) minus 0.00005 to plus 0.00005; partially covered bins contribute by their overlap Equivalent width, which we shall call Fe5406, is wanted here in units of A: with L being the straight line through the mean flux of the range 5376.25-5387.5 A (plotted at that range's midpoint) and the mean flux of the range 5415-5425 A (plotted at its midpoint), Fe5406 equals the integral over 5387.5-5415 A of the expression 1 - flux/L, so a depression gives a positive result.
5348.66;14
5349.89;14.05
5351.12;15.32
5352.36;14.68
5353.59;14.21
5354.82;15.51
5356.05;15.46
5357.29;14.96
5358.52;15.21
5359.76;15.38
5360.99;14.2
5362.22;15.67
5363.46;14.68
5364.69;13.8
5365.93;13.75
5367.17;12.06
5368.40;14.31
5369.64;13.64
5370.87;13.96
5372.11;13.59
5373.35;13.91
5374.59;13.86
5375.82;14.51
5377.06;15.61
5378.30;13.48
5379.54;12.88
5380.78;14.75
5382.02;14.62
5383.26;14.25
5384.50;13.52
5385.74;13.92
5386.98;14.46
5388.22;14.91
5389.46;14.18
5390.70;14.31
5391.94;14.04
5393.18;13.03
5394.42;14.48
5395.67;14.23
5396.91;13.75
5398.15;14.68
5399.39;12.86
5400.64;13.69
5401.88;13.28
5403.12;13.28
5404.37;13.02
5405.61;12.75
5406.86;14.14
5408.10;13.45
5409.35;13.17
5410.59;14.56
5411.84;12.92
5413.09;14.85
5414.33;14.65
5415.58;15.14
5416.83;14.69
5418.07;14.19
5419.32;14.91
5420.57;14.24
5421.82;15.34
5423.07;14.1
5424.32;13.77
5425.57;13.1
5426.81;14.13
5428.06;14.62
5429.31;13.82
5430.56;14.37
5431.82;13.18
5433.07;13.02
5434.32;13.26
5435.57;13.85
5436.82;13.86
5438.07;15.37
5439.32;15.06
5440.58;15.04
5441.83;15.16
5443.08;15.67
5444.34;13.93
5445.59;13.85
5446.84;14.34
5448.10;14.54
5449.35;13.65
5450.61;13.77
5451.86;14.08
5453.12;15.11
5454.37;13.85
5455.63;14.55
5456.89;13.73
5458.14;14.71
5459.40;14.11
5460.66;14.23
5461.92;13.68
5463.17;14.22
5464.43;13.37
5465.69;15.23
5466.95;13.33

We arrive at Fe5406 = 1.0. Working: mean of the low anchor 14.2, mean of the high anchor 14.5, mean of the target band 13.8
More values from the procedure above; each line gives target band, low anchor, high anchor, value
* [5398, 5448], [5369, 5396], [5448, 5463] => 0.2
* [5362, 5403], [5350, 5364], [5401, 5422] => 1.5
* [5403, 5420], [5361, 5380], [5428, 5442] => 0.1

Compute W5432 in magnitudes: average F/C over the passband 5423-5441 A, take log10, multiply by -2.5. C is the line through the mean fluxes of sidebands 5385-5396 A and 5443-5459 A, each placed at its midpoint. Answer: 0.015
